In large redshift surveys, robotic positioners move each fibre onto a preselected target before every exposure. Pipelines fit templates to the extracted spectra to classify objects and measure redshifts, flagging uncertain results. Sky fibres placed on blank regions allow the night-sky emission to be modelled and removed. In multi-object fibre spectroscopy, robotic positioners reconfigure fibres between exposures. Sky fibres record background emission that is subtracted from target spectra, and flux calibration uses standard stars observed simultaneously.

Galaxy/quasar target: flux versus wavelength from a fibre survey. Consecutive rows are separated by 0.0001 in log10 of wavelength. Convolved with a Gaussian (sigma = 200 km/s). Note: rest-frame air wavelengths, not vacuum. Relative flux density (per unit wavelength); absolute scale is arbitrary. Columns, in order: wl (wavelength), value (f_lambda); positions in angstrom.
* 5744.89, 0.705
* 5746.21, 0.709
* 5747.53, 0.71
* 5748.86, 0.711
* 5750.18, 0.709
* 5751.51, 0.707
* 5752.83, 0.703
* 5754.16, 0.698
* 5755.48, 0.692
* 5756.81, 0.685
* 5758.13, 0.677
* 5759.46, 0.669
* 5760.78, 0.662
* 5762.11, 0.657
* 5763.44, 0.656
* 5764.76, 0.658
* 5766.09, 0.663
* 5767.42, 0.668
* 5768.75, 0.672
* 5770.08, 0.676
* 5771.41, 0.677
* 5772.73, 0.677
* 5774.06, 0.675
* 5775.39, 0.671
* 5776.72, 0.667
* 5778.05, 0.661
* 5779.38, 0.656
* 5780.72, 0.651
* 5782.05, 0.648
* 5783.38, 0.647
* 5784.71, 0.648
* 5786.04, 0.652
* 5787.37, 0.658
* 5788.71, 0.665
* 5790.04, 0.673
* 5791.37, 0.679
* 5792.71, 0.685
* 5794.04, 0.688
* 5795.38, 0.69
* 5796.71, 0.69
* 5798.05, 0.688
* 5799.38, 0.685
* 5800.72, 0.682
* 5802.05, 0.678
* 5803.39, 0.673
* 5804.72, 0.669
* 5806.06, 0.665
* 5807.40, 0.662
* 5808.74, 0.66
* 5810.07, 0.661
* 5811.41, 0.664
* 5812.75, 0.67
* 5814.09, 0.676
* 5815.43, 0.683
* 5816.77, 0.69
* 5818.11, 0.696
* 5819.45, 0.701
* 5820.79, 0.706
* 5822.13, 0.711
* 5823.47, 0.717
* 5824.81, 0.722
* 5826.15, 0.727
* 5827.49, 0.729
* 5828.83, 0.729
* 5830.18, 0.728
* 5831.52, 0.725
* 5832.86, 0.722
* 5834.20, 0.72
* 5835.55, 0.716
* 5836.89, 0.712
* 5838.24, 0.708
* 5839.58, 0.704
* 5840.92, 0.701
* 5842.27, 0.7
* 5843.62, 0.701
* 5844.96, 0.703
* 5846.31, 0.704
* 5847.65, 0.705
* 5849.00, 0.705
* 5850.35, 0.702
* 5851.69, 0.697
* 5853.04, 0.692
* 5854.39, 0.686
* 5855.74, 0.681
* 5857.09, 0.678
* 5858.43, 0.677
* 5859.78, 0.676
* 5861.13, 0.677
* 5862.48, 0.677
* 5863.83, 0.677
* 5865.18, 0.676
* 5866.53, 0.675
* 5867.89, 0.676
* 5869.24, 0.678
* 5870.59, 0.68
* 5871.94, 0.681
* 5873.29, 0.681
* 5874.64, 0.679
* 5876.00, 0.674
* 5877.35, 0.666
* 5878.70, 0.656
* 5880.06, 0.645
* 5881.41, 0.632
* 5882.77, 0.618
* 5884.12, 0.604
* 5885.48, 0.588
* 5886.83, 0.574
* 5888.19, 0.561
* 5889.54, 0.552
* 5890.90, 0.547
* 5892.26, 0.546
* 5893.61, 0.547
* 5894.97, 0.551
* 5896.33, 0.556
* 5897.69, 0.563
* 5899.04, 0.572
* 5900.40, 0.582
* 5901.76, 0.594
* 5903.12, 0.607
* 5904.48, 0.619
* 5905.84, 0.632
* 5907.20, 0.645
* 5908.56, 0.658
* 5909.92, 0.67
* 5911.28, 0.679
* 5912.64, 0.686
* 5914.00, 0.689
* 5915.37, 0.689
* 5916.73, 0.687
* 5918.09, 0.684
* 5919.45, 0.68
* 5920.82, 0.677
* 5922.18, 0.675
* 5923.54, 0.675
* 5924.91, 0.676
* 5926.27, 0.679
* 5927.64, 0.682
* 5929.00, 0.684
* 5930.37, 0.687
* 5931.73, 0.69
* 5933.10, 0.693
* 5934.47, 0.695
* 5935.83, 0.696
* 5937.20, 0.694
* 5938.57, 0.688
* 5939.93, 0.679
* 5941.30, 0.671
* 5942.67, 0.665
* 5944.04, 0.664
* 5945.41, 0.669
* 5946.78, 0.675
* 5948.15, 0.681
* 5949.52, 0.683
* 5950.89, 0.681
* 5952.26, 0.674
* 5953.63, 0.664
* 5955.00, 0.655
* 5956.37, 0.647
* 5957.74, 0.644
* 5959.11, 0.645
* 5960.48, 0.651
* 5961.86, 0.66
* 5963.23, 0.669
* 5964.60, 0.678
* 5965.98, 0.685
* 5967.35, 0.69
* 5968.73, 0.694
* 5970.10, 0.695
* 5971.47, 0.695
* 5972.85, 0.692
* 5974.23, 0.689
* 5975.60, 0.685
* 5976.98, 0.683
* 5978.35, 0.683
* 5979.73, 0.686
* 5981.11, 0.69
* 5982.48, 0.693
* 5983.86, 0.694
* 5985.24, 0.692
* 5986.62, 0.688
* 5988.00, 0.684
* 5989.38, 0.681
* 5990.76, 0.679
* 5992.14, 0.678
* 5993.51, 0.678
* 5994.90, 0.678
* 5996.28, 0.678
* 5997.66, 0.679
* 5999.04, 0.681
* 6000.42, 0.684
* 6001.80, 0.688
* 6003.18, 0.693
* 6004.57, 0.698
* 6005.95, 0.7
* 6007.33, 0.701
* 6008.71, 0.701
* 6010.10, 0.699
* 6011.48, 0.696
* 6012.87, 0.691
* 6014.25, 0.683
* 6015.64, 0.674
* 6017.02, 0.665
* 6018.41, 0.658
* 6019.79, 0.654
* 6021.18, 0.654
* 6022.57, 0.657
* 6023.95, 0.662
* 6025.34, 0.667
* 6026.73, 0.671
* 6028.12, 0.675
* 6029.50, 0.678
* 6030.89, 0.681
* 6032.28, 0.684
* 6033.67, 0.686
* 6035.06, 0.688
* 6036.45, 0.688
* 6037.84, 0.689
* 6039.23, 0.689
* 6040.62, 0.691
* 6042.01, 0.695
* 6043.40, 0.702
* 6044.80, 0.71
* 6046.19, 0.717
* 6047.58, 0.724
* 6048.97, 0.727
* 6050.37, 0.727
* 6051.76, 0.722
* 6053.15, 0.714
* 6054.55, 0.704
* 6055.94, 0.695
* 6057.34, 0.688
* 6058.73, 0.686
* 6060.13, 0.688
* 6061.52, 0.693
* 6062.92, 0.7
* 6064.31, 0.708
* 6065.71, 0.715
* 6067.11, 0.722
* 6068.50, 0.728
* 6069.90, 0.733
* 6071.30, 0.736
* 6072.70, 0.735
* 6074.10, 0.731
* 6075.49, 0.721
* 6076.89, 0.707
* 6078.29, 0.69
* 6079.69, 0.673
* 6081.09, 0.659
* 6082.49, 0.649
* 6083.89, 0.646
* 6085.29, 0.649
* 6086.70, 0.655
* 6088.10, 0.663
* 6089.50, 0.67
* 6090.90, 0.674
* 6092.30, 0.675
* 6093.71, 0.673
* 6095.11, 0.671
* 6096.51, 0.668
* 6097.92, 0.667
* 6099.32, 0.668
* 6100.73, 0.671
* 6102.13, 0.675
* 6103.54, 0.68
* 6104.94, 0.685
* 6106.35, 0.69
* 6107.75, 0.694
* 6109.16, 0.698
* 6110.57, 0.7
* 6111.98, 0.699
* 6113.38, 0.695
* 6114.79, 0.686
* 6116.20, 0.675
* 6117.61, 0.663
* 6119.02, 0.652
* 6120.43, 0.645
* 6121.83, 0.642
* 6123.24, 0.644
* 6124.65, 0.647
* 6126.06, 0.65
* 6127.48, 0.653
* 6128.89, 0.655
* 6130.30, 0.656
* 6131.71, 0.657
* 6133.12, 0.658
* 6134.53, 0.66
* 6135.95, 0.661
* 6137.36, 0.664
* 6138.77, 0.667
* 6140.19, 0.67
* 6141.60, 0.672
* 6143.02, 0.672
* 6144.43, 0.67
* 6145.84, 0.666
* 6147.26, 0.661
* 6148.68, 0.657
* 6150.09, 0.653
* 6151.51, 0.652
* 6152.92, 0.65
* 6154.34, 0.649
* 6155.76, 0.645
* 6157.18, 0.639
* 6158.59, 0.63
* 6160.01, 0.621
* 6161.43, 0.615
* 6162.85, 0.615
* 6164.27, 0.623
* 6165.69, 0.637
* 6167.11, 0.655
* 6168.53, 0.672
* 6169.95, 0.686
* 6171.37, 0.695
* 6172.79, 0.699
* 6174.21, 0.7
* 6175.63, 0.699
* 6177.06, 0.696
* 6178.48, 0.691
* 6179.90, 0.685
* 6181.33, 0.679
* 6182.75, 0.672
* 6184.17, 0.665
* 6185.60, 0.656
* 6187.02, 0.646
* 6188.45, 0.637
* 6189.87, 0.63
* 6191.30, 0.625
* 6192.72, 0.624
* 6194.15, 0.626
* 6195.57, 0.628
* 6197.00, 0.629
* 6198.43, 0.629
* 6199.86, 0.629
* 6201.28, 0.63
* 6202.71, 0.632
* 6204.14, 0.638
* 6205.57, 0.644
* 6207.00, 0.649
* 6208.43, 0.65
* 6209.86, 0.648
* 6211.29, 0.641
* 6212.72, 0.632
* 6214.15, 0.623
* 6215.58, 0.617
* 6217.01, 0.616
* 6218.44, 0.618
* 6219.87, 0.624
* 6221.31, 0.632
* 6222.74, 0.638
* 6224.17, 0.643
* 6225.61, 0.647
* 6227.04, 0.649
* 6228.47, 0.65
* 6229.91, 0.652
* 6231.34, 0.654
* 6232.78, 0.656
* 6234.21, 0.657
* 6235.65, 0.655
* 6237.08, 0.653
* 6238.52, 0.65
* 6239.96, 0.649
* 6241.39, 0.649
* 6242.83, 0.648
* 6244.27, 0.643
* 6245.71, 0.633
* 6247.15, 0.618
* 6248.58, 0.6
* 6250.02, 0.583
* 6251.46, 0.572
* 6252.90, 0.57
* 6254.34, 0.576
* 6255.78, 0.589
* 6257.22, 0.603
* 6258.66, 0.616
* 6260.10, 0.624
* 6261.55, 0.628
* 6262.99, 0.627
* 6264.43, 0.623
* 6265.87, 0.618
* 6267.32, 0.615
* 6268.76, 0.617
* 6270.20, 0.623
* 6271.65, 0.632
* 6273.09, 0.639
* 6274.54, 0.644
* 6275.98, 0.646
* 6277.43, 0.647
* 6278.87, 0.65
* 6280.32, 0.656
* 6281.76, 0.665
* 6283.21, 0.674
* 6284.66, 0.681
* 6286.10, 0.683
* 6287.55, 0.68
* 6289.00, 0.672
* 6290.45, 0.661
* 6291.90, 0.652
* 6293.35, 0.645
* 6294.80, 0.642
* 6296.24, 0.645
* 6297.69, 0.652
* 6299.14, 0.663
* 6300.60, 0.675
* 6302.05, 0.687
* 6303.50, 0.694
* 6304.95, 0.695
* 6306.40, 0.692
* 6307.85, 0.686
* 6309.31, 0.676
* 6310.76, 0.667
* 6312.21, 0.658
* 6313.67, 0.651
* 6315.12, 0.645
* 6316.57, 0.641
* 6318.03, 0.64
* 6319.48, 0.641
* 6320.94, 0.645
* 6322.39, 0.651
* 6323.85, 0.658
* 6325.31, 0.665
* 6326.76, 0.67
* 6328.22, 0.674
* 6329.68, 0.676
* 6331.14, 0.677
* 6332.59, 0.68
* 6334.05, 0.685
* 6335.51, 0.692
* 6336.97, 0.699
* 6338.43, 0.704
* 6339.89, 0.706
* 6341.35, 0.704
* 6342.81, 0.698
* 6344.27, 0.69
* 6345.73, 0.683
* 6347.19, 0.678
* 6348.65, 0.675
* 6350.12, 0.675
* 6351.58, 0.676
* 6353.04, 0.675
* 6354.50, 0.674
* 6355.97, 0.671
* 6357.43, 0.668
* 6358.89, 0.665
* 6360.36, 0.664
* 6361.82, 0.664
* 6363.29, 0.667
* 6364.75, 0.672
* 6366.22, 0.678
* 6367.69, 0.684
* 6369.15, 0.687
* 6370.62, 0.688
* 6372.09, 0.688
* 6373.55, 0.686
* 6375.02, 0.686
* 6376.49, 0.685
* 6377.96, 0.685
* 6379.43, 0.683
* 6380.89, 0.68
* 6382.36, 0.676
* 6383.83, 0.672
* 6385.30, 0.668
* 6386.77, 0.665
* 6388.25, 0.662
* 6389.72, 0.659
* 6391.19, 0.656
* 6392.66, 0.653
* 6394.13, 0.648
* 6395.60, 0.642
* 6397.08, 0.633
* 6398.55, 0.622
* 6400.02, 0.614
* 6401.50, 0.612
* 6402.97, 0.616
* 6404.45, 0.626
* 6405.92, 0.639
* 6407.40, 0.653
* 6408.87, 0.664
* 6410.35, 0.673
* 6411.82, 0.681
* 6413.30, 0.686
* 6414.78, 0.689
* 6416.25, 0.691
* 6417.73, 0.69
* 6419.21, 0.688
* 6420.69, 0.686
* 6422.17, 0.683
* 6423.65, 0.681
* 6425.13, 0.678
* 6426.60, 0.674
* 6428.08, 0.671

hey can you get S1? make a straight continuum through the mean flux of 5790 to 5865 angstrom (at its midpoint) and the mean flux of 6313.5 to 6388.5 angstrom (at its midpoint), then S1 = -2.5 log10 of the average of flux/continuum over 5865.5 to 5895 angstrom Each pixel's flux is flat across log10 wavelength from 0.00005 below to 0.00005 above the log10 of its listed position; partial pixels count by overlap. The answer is 0.11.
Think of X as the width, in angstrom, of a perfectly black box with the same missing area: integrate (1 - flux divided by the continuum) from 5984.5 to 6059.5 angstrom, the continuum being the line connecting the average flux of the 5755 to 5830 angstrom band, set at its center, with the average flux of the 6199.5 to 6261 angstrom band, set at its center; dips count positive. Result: -4.0 angstrom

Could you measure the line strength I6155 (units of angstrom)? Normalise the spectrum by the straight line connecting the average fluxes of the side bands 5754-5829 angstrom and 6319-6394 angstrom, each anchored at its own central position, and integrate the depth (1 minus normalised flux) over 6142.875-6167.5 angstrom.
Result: 1.2 angstrom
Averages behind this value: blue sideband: 0.677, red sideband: 0.676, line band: 0.644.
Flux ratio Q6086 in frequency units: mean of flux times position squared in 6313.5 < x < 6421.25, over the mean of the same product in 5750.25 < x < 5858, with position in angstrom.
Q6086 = 1.2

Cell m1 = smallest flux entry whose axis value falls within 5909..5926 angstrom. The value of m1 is 0.67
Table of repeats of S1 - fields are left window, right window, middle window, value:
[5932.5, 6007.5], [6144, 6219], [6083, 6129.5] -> -0.01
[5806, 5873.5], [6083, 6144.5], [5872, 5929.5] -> 0.09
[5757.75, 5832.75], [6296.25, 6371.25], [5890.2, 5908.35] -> 0.16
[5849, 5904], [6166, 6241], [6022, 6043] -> -0.06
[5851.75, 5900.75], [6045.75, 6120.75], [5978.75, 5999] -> -0.03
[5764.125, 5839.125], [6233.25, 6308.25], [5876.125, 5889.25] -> 0.10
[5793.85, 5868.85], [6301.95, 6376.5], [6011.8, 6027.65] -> 0.03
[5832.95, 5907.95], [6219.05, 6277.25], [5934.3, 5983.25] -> -0.05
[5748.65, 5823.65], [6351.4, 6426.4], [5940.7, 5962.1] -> 0.02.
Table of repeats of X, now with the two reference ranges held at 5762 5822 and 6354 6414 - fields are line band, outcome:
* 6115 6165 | 1.1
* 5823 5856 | -1.9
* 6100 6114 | -0.4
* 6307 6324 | 0.2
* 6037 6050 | -0.7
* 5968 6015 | -1.4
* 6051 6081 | -1.8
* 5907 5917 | -0.1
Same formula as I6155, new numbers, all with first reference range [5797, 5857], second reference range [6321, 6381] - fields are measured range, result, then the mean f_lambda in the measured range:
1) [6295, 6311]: 0.14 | 0.675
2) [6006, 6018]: 0.03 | 0.689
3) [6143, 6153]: 0.38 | 0.661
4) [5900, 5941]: 1.40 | 0.67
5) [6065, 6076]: -0.63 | 0.728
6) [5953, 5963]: 0.57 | 0.653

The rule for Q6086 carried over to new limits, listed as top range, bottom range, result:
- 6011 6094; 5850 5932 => 1.12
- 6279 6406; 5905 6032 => 1.11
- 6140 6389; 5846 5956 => 1.13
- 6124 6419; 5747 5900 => 1.13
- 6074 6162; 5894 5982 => 1.06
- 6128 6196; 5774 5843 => 1.08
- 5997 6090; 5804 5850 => 1.06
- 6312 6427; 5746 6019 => 1.17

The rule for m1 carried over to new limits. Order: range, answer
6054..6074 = 0.686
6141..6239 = 0.615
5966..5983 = 0.683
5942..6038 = 0.644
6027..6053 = 0.675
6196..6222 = 0.616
